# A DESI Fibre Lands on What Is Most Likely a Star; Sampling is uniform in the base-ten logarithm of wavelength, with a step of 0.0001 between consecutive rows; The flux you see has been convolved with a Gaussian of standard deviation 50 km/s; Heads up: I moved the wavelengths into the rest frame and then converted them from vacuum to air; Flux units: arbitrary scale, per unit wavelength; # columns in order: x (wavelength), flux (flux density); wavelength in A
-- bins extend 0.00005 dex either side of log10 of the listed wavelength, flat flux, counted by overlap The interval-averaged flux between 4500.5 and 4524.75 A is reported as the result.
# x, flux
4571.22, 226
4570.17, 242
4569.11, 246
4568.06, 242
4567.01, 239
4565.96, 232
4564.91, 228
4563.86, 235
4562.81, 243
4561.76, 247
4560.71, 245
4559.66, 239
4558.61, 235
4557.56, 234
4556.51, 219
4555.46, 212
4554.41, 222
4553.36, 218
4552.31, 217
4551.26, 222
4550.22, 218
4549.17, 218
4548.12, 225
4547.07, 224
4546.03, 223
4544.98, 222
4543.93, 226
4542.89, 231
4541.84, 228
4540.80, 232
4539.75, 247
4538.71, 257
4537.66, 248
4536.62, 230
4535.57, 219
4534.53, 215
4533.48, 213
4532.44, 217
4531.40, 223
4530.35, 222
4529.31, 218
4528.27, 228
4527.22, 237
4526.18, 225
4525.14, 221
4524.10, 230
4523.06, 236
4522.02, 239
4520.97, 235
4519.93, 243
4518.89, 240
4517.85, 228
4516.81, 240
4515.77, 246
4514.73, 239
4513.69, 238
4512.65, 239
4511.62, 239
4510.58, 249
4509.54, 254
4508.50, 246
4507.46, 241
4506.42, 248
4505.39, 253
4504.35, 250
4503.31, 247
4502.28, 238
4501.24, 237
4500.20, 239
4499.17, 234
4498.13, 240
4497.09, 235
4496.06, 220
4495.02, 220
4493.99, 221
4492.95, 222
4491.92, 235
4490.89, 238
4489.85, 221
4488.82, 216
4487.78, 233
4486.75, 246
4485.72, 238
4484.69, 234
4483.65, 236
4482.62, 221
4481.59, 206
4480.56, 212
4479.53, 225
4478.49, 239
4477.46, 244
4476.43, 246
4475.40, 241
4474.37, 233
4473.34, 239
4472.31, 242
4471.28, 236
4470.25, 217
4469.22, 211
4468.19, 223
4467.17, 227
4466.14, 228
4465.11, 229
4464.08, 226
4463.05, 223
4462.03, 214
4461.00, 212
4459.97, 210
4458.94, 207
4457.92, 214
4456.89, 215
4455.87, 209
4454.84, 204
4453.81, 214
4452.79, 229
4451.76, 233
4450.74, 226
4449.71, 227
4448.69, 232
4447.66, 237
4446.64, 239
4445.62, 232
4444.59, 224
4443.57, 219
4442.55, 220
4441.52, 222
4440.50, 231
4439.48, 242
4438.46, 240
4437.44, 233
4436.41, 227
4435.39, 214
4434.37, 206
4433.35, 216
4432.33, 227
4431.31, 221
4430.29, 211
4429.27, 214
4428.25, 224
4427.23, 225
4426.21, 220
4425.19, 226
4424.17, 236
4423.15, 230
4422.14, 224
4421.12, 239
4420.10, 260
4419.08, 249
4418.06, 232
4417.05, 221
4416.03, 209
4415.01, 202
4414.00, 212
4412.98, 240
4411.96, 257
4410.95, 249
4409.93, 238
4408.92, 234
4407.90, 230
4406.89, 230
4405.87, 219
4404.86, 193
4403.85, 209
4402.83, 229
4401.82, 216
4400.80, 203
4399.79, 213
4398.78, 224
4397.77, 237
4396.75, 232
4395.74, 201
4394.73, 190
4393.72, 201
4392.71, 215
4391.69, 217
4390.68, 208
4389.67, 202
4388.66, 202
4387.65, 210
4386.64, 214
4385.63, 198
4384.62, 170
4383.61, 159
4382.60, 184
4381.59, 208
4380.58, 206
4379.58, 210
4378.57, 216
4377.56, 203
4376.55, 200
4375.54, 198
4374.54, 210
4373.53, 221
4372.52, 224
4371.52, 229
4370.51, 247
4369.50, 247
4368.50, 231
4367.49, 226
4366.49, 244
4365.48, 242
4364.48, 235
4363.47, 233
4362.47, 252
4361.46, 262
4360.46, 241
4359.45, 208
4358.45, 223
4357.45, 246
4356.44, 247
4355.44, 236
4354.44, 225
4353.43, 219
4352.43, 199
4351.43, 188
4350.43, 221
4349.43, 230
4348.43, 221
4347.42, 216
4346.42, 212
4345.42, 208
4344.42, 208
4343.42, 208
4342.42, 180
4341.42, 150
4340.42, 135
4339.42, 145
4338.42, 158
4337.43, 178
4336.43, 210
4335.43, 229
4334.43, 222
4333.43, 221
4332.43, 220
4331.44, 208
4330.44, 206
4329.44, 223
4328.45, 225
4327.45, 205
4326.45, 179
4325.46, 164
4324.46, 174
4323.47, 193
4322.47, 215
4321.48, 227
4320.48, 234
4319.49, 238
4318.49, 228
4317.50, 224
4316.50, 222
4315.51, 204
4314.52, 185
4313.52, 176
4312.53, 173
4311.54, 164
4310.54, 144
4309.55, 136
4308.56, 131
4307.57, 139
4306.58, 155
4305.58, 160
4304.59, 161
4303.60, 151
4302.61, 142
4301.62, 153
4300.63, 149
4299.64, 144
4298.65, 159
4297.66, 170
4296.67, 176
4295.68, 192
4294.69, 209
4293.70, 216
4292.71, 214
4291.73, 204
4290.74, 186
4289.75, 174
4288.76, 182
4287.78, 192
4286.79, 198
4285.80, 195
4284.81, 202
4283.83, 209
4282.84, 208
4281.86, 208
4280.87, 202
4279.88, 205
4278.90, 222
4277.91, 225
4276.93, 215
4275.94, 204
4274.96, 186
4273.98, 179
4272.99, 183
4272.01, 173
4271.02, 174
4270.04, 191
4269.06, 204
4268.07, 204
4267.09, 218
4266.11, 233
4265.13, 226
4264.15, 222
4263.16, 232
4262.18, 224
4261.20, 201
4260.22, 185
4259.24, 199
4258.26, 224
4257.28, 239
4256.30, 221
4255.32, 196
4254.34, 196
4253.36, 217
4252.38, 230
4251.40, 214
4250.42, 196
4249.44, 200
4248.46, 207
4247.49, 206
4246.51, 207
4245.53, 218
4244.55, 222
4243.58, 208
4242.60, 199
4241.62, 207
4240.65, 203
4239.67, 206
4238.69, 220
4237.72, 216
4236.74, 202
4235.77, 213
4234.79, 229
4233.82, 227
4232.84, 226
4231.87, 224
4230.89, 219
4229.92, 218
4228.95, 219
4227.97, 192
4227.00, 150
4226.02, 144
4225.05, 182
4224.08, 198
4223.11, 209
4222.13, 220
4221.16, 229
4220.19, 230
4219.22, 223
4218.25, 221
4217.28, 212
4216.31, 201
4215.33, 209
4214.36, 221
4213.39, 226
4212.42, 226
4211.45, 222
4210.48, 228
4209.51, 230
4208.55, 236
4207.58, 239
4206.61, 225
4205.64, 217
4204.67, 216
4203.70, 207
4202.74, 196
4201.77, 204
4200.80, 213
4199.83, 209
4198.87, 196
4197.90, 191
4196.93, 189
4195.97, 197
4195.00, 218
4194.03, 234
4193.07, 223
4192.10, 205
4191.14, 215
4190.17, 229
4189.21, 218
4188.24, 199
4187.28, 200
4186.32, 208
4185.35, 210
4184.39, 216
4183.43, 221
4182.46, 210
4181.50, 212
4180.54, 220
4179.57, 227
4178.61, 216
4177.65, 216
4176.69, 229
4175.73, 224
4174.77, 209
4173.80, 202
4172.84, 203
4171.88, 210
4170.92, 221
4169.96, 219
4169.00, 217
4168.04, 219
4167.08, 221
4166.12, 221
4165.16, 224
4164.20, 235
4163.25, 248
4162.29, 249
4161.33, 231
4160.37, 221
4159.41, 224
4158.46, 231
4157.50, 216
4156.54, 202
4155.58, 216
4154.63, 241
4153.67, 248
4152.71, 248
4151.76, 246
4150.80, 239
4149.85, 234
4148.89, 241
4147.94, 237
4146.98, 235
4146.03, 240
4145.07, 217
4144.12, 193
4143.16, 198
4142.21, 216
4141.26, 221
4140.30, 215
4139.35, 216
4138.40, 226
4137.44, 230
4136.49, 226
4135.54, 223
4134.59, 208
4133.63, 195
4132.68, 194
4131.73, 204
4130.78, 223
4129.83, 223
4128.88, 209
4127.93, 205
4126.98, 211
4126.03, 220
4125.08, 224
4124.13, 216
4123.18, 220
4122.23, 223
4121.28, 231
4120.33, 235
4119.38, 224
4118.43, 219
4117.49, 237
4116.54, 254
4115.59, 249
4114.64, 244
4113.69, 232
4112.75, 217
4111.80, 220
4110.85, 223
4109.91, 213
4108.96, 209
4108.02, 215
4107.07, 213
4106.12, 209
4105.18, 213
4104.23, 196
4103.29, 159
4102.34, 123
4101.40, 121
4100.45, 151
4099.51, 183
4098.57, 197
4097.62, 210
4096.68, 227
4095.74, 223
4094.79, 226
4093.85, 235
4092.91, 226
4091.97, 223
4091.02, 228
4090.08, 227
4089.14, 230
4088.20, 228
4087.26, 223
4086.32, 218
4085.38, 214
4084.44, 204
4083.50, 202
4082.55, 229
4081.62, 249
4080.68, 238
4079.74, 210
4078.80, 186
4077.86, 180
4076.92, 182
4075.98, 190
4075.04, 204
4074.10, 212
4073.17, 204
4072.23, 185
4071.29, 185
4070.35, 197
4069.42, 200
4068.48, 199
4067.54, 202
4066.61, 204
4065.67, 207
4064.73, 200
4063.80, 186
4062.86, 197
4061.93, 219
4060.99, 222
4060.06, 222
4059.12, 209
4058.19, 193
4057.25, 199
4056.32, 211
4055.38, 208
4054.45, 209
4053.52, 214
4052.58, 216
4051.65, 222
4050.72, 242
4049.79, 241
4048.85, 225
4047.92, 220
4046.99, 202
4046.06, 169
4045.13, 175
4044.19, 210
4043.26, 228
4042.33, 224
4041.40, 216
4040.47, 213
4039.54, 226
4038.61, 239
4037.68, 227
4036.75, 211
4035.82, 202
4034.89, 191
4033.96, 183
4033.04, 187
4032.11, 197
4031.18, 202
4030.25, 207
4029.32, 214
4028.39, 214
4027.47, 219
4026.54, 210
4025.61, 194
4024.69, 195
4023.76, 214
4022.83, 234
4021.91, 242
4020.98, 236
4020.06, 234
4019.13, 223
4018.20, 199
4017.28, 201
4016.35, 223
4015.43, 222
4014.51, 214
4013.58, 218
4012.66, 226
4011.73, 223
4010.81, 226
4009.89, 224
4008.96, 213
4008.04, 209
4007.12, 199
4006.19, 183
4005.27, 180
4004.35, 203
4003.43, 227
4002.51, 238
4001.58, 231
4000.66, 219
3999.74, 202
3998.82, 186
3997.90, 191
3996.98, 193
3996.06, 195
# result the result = 241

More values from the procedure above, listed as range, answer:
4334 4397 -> 211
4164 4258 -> 213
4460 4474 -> 225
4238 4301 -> 202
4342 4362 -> 220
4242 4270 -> 212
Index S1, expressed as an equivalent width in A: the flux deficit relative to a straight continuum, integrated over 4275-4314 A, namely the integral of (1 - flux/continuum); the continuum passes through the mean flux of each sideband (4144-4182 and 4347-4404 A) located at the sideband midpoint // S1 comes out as 7.06 A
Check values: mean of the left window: 225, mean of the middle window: 181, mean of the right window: 218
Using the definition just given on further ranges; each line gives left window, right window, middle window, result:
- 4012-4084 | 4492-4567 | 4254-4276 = 1.5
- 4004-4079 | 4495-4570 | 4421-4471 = 1.3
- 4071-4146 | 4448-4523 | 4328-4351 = 2.3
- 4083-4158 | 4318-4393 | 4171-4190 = 0.2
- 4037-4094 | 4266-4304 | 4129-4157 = -2.5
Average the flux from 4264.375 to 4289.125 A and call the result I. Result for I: 202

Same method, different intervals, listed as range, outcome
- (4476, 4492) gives 230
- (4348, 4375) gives 230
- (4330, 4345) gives 192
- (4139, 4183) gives 223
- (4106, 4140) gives 221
